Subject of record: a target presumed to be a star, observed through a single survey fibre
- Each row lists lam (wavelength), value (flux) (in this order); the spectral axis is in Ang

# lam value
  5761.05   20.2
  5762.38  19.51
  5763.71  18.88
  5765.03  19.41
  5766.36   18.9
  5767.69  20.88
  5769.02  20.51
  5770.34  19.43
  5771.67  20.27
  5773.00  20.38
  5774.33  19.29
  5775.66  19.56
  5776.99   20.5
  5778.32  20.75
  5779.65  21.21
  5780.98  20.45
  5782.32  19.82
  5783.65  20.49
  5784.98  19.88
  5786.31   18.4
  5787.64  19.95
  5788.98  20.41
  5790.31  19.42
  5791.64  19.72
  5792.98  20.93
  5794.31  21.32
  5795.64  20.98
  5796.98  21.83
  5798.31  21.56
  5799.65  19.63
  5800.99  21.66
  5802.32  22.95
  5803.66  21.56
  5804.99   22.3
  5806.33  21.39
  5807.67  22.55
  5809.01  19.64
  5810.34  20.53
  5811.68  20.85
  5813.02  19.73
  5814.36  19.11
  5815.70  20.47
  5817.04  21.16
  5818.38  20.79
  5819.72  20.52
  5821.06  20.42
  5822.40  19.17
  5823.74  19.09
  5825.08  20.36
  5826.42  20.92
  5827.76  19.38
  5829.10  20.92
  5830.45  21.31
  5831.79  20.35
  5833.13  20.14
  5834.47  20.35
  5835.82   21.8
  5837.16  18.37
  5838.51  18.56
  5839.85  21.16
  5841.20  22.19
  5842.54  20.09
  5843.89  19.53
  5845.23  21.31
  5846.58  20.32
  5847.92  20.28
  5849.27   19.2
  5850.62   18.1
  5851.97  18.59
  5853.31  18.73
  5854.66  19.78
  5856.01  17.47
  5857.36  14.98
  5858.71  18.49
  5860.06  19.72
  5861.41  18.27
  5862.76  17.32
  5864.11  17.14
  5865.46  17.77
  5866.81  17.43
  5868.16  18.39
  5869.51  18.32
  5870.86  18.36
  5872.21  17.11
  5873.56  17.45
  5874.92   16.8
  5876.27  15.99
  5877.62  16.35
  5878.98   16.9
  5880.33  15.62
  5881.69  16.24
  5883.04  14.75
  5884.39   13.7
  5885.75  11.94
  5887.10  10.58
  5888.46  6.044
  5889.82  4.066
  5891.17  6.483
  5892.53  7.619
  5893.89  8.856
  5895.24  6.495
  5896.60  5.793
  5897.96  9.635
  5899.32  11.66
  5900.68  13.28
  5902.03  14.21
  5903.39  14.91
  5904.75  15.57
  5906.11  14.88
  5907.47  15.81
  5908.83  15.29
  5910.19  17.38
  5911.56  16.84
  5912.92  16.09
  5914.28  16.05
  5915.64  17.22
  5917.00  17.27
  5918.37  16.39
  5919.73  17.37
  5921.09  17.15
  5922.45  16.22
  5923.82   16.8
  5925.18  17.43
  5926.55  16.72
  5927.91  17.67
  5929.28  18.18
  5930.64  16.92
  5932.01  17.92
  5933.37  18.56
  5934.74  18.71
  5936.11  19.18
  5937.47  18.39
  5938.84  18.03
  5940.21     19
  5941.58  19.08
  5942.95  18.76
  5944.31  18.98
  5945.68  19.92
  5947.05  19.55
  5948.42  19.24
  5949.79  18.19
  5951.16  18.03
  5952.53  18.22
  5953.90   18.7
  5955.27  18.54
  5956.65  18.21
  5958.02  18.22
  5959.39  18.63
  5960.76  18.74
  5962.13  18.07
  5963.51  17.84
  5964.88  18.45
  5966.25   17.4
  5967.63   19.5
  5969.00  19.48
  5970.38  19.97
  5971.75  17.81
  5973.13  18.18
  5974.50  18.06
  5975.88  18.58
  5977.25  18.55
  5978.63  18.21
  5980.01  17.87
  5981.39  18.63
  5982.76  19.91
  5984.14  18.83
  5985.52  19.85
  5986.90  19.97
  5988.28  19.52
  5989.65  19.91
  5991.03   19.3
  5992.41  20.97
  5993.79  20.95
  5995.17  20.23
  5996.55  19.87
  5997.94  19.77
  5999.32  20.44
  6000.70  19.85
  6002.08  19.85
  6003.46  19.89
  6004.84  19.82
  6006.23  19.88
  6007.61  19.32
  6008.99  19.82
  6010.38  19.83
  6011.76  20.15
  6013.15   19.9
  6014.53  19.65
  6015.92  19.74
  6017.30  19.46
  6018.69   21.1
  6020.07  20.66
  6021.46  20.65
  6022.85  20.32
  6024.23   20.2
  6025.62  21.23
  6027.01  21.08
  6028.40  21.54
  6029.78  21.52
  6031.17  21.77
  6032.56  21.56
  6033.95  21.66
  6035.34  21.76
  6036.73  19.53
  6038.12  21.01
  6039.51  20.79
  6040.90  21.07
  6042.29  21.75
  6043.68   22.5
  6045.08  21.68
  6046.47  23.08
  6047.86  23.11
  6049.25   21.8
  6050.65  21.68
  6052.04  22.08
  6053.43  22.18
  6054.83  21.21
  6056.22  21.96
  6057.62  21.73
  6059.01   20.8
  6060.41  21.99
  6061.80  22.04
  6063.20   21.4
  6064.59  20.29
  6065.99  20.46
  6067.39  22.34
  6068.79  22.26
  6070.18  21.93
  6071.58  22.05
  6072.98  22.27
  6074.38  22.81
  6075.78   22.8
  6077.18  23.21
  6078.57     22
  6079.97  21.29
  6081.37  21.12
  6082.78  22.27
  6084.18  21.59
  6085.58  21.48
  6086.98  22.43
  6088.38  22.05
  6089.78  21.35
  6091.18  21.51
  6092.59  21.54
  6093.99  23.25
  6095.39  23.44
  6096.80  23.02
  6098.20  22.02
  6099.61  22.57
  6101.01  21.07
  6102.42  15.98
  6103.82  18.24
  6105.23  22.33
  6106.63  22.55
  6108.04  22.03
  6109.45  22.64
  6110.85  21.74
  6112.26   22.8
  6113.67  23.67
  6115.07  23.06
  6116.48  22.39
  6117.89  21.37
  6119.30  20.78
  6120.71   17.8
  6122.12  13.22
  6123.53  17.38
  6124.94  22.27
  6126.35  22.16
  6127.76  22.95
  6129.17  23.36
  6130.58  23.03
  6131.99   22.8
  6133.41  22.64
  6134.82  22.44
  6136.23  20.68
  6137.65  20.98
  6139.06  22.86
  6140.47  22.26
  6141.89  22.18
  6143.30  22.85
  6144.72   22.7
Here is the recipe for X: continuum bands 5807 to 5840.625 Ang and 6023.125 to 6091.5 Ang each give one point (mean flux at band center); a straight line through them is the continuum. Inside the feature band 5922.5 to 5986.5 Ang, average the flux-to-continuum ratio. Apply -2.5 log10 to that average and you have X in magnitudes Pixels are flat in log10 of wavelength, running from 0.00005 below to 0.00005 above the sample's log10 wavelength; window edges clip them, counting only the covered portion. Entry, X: 0.14 mag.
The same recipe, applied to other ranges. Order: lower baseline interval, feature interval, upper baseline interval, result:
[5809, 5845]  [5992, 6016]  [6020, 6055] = 0.07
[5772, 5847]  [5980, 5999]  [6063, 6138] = 0.08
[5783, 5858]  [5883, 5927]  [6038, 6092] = 0.48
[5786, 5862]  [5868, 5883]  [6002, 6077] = 0.20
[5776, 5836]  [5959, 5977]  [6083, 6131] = 0.14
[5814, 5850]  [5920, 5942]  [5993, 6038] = 0.14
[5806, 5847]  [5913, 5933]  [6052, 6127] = 0.21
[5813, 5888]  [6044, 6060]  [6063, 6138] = -0.05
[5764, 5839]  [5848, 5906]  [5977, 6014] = 0.34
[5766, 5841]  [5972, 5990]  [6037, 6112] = 0.13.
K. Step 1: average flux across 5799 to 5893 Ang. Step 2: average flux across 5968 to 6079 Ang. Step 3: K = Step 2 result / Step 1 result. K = 1.13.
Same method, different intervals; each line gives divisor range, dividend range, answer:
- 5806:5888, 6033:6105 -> 1.16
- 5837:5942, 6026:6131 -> 1.33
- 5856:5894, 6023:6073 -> 1.45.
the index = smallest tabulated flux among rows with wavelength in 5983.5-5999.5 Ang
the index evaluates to 18.83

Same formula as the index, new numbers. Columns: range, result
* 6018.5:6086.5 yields 19.53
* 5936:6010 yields 17.4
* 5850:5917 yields 4.066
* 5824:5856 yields 18.1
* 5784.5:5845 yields 18.37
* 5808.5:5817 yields 19.11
